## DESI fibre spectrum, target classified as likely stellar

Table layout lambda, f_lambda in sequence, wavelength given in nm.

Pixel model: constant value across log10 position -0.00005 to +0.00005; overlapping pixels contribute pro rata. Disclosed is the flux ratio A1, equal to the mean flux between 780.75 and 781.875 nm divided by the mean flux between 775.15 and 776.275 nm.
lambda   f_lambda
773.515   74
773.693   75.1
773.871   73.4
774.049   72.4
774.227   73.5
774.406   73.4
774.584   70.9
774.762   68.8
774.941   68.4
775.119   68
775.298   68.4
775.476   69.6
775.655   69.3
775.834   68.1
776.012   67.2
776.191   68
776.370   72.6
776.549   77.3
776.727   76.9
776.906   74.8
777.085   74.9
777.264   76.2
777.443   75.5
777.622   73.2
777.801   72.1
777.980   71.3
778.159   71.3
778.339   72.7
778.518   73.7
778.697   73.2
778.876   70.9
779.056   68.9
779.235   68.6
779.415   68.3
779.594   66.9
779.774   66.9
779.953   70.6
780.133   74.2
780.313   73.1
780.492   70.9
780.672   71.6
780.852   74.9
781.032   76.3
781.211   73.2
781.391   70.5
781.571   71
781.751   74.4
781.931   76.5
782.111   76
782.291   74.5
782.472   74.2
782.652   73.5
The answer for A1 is 1.07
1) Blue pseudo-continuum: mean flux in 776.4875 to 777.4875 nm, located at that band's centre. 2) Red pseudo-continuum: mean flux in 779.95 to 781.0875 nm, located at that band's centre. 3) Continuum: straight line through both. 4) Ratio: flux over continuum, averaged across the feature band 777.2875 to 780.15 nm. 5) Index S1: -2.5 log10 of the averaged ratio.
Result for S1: 0.05 mag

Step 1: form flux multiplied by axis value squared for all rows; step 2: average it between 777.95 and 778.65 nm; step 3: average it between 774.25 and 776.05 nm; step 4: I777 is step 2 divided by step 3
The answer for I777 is 1.05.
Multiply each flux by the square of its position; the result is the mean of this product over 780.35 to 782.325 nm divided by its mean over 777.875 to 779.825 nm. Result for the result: 1.05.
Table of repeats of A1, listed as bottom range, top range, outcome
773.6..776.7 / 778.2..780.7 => 1.00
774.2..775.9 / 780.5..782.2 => 1.06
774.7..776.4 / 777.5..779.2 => 1.05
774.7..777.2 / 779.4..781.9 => 1.01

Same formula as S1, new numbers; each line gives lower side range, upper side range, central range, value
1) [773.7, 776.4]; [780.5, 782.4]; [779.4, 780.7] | 0.04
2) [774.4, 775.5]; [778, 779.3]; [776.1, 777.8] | -0.06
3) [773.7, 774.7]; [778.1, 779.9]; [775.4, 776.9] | 0.01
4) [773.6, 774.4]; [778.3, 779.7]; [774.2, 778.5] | 0.00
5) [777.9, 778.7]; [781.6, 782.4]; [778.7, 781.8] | 0.04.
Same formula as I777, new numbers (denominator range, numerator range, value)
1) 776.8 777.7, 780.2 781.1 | 0.99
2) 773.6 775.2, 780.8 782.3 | 1.05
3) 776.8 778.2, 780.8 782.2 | 1.01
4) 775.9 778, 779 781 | 0.97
